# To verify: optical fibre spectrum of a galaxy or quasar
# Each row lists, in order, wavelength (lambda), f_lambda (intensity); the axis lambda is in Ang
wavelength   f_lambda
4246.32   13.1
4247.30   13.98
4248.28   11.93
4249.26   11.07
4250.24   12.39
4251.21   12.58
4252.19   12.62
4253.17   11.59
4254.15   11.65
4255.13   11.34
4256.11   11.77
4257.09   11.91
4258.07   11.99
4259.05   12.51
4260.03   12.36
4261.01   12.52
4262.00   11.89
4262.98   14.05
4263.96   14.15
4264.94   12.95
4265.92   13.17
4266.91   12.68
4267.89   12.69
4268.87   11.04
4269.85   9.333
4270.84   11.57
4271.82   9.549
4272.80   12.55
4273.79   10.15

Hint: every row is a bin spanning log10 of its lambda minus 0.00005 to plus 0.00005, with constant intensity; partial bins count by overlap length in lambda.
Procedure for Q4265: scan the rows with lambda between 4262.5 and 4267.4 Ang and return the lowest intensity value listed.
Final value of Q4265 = 12.68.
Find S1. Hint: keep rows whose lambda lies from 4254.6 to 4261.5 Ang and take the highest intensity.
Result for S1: 12.52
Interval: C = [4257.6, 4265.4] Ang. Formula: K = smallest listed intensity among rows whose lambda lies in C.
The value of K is 11.89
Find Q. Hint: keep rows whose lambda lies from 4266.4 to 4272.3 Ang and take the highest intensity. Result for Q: 12.69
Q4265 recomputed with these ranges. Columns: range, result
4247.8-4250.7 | 11.07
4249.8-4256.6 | 11.34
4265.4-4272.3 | 9.333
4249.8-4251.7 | 12.39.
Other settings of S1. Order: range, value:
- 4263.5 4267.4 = 14.15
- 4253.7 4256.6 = 11.77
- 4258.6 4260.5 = 12.51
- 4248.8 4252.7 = 12.62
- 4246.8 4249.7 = 13.98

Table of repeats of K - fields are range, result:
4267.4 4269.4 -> 11.04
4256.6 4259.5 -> 11.91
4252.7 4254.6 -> 11.59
